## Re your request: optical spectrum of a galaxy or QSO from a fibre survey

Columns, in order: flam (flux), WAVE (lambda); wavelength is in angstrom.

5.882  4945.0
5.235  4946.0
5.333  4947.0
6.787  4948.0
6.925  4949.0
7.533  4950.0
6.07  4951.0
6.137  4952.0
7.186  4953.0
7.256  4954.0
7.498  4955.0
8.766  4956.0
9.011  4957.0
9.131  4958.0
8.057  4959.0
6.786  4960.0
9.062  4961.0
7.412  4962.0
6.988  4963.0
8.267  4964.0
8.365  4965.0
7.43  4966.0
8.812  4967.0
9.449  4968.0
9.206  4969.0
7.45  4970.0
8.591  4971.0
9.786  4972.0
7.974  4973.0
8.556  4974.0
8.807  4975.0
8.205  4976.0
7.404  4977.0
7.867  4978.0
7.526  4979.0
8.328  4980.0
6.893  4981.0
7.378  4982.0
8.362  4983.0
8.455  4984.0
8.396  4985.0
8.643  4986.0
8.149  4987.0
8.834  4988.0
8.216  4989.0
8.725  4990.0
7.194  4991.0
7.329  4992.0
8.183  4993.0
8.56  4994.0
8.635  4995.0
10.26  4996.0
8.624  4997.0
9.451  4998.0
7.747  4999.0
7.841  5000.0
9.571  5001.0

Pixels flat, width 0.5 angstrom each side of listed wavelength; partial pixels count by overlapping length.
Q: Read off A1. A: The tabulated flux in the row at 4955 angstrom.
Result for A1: 7.498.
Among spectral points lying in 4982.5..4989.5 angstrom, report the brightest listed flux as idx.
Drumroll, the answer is 8.834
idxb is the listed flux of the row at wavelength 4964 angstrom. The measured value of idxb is 8.267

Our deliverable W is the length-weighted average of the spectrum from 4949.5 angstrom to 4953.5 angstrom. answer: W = 6.73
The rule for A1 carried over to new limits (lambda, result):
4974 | 8.556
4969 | 9.206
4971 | 8.591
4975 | 8.807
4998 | 9.451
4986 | 8.643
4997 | 8.624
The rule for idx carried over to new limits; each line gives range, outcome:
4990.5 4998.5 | 10.26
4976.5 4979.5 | 7.867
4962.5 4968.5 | 9.449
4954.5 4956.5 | 8.766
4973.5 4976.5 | 8.807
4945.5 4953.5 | 7.533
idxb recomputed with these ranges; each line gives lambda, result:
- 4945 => 5.882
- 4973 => 7.974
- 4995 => 8.635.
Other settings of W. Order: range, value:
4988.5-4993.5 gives 7.93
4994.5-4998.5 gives 9.24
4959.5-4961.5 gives 7.92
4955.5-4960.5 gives 8.35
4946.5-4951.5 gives 6.53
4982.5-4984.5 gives 8.41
